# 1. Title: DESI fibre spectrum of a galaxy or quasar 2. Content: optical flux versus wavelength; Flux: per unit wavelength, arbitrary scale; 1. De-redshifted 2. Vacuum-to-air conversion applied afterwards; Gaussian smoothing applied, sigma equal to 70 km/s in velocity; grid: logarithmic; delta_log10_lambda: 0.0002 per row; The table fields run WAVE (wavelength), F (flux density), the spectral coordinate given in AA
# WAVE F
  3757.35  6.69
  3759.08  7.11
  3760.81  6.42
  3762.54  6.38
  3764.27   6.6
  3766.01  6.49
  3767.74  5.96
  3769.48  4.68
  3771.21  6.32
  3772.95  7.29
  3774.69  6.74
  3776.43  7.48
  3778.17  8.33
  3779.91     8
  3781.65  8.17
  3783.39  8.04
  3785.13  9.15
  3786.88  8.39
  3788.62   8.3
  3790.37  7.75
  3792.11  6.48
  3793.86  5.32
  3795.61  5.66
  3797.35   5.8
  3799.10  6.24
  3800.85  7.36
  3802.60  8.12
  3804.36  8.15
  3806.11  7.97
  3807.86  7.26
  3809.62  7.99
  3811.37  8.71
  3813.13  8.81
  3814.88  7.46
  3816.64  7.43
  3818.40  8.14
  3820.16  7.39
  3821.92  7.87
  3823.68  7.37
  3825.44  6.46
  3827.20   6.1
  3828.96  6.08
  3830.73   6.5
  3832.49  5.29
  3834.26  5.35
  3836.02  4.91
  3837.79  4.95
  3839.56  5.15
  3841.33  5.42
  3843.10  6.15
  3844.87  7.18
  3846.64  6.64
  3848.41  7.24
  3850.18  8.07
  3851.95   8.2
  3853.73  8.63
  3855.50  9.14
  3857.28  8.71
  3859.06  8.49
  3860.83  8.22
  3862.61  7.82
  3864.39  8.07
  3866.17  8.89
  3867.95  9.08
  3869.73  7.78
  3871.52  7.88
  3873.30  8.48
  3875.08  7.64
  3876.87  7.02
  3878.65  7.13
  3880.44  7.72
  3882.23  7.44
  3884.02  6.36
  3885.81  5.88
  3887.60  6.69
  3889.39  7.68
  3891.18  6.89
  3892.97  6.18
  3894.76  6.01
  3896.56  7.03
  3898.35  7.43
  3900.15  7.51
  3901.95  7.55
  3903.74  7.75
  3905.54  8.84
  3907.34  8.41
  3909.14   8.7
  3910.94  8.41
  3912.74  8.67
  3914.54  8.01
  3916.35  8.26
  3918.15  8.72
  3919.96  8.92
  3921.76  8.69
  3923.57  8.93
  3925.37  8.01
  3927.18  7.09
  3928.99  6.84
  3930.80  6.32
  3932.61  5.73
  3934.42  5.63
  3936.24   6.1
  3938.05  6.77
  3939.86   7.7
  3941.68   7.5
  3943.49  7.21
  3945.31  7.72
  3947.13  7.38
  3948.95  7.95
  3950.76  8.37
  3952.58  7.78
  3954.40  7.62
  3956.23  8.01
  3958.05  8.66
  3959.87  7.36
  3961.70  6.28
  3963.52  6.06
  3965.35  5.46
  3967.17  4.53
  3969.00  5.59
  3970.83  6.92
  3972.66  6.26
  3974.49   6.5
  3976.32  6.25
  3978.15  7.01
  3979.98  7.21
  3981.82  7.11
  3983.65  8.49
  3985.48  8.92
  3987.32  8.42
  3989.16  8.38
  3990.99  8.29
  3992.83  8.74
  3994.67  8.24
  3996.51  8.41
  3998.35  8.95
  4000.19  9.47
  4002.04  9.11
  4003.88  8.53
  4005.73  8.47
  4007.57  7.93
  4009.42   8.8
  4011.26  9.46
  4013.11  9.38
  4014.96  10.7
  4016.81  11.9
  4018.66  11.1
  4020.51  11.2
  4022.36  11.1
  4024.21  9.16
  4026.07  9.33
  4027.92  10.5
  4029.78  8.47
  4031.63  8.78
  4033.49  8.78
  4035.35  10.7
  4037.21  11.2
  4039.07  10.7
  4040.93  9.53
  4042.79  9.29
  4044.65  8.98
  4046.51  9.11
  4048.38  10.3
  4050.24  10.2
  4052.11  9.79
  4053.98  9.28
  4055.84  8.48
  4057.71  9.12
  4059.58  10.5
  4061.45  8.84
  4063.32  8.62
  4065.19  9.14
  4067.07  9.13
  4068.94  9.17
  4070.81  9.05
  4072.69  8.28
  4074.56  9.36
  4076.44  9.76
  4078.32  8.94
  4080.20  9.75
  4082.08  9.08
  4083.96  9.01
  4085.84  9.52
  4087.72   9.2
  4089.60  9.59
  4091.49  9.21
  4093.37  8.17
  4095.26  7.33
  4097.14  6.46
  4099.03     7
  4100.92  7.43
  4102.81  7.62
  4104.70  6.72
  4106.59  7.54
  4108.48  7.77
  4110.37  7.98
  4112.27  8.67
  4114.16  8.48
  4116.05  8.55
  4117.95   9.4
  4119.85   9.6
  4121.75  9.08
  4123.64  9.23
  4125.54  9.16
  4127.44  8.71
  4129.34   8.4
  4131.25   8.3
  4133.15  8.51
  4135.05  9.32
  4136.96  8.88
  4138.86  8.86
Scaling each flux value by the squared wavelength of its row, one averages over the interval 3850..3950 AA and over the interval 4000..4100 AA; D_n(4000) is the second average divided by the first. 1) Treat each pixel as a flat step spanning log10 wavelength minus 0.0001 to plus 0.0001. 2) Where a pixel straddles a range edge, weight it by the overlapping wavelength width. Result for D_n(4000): 1.3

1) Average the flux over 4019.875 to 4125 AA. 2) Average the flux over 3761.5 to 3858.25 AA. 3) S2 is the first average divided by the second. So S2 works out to 1.28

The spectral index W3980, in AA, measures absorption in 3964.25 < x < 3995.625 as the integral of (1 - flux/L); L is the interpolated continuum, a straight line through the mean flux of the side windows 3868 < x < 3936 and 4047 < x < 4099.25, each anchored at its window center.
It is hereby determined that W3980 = 3.9 AA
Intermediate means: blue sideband 7.52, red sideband 9.04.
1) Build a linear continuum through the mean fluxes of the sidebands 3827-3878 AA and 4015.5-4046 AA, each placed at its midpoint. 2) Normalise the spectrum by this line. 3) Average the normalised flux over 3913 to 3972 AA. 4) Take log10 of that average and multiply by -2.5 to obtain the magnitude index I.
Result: 0.19 mag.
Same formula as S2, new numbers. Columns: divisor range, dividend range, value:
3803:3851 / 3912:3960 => 1.11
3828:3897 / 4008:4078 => 1.35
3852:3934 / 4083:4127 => 1.08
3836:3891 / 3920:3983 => 0.95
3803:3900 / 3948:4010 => 1.05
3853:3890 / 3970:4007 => 1.02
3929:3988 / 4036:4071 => 1.36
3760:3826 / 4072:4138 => 1.18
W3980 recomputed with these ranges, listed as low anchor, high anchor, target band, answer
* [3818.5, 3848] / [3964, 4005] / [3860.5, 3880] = -4.22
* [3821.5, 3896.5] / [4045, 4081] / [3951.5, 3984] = 5.71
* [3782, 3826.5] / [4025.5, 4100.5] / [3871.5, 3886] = 1.22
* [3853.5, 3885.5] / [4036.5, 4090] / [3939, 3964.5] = 3.09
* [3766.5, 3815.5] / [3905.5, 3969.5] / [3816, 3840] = 3.27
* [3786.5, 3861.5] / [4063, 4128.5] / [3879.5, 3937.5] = 1.10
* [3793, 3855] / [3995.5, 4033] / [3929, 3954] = 4.23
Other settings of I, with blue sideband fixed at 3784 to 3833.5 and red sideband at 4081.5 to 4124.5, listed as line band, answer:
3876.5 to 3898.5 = 0.11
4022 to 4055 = -0.19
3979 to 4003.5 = -0.06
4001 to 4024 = -0.21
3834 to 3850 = 0.23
